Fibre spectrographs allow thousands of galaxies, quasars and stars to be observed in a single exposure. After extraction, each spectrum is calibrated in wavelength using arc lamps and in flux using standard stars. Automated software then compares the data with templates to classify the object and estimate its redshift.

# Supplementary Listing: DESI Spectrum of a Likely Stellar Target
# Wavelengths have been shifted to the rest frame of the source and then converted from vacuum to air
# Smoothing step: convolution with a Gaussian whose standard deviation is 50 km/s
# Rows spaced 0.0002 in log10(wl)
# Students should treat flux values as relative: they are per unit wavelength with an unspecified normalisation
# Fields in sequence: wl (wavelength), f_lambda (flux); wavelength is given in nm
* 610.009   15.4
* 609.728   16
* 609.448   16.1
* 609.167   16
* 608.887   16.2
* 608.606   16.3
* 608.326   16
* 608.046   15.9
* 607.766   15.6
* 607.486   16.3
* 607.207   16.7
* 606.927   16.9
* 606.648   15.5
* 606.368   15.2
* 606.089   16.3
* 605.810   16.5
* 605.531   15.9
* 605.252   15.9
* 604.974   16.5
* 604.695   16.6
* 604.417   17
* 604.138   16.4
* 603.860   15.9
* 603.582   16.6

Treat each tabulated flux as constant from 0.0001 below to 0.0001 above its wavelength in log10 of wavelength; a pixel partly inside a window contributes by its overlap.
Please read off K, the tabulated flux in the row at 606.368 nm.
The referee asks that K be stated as 15.2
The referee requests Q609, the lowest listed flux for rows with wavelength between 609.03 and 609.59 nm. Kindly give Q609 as 16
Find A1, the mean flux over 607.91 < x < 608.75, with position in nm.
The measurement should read 16.1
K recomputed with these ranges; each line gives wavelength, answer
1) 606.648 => 15.5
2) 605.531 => 15.9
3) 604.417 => 17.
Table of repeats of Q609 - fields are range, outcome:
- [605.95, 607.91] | 15.2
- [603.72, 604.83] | 15.9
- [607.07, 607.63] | 16.3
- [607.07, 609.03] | 15.6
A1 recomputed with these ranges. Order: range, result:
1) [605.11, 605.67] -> 15.9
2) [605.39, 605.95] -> 16.2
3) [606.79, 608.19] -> 16.3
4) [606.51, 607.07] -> 16.2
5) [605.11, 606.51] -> 16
